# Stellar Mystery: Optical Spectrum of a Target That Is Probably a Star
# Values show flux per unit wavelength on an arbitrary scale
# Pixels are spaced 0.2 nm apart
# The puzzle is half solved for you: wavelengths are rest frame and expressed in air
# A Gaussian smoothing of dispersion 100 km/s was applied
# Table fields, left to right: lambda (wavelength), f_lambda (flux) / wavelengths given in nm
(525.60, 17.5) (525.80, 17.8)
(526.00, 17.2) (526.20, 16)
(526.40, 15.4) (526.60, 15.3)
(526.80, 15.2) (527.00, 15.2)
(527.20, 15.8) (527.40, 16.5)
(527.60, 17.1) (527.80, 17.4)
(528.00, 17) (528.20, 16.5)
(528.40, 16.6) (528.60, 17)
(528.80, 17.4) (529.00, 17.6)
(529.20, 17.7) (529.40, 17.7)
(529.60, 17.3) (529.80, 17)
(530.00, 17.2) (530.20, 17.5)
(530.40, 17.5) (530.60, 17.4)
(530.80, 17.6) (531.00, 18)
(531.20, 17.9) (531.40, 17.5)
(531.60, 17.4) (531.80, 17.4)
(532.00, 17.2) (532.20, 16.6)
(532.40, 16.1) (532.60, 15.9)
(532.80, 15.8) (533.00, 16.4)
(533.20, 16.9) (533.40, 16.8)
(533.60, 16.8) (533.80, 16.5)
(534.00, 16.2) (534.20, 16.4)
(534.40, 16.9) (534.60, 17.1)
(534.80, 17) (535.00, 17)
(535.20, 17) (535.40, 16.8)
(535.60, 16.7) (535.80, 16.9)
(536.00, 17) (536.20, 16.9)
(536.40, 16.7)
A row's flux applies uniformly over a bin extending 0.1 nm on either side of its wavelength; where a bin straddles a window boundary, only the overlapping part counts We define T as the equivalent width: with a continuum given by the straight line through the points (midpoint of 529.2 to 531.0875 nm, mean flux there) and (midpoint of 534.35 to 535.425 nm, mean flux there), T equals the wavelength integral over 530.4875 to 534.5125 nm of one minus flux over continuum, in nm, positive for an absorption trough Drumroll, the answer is 0.08 nm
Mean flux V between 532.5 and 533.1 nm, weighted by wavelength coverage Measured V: 16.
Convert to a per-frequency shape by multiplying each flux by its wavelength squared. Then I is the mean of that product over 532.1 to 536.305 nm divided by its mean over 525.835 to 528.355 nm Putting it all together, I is 1.1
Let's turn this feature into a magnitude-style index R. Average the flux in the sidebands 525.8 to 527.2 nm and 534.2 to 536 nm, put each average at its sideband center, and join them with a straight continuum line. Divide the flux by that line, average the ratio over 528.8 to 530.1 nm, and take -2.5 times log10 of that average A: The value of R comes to -0.08 mag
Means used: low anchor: 15.9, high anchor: 16.9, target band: 17.4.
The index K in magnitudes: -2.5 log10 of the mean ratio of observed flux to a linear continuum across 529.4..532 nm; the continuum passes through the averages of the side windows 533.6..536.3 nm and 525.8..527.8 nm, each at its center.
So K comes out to -0.07 mag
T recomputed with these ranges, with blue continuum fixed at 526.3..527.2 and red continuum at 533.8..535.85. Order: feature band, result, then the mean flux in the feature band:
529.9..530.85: -0.086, 17.4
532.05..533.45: 0.003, 16.4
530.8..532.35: -0.115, 17.4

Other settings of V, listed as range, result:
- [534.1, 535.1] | 16.9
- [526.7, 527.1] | 15.2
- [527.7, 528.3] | 17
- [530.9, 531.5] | 17.8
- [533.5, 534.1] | 16.5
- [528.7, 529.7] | 17.5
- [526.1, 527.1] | 15.4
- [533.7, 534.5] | 16.5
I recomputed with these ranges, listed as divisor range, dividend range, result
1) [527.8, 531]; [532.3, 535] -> 0.97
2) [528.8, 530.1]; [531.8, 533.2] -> 0.96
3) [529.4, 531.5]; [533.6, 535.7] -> 0.97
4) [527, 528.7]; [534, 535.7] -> 1.04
